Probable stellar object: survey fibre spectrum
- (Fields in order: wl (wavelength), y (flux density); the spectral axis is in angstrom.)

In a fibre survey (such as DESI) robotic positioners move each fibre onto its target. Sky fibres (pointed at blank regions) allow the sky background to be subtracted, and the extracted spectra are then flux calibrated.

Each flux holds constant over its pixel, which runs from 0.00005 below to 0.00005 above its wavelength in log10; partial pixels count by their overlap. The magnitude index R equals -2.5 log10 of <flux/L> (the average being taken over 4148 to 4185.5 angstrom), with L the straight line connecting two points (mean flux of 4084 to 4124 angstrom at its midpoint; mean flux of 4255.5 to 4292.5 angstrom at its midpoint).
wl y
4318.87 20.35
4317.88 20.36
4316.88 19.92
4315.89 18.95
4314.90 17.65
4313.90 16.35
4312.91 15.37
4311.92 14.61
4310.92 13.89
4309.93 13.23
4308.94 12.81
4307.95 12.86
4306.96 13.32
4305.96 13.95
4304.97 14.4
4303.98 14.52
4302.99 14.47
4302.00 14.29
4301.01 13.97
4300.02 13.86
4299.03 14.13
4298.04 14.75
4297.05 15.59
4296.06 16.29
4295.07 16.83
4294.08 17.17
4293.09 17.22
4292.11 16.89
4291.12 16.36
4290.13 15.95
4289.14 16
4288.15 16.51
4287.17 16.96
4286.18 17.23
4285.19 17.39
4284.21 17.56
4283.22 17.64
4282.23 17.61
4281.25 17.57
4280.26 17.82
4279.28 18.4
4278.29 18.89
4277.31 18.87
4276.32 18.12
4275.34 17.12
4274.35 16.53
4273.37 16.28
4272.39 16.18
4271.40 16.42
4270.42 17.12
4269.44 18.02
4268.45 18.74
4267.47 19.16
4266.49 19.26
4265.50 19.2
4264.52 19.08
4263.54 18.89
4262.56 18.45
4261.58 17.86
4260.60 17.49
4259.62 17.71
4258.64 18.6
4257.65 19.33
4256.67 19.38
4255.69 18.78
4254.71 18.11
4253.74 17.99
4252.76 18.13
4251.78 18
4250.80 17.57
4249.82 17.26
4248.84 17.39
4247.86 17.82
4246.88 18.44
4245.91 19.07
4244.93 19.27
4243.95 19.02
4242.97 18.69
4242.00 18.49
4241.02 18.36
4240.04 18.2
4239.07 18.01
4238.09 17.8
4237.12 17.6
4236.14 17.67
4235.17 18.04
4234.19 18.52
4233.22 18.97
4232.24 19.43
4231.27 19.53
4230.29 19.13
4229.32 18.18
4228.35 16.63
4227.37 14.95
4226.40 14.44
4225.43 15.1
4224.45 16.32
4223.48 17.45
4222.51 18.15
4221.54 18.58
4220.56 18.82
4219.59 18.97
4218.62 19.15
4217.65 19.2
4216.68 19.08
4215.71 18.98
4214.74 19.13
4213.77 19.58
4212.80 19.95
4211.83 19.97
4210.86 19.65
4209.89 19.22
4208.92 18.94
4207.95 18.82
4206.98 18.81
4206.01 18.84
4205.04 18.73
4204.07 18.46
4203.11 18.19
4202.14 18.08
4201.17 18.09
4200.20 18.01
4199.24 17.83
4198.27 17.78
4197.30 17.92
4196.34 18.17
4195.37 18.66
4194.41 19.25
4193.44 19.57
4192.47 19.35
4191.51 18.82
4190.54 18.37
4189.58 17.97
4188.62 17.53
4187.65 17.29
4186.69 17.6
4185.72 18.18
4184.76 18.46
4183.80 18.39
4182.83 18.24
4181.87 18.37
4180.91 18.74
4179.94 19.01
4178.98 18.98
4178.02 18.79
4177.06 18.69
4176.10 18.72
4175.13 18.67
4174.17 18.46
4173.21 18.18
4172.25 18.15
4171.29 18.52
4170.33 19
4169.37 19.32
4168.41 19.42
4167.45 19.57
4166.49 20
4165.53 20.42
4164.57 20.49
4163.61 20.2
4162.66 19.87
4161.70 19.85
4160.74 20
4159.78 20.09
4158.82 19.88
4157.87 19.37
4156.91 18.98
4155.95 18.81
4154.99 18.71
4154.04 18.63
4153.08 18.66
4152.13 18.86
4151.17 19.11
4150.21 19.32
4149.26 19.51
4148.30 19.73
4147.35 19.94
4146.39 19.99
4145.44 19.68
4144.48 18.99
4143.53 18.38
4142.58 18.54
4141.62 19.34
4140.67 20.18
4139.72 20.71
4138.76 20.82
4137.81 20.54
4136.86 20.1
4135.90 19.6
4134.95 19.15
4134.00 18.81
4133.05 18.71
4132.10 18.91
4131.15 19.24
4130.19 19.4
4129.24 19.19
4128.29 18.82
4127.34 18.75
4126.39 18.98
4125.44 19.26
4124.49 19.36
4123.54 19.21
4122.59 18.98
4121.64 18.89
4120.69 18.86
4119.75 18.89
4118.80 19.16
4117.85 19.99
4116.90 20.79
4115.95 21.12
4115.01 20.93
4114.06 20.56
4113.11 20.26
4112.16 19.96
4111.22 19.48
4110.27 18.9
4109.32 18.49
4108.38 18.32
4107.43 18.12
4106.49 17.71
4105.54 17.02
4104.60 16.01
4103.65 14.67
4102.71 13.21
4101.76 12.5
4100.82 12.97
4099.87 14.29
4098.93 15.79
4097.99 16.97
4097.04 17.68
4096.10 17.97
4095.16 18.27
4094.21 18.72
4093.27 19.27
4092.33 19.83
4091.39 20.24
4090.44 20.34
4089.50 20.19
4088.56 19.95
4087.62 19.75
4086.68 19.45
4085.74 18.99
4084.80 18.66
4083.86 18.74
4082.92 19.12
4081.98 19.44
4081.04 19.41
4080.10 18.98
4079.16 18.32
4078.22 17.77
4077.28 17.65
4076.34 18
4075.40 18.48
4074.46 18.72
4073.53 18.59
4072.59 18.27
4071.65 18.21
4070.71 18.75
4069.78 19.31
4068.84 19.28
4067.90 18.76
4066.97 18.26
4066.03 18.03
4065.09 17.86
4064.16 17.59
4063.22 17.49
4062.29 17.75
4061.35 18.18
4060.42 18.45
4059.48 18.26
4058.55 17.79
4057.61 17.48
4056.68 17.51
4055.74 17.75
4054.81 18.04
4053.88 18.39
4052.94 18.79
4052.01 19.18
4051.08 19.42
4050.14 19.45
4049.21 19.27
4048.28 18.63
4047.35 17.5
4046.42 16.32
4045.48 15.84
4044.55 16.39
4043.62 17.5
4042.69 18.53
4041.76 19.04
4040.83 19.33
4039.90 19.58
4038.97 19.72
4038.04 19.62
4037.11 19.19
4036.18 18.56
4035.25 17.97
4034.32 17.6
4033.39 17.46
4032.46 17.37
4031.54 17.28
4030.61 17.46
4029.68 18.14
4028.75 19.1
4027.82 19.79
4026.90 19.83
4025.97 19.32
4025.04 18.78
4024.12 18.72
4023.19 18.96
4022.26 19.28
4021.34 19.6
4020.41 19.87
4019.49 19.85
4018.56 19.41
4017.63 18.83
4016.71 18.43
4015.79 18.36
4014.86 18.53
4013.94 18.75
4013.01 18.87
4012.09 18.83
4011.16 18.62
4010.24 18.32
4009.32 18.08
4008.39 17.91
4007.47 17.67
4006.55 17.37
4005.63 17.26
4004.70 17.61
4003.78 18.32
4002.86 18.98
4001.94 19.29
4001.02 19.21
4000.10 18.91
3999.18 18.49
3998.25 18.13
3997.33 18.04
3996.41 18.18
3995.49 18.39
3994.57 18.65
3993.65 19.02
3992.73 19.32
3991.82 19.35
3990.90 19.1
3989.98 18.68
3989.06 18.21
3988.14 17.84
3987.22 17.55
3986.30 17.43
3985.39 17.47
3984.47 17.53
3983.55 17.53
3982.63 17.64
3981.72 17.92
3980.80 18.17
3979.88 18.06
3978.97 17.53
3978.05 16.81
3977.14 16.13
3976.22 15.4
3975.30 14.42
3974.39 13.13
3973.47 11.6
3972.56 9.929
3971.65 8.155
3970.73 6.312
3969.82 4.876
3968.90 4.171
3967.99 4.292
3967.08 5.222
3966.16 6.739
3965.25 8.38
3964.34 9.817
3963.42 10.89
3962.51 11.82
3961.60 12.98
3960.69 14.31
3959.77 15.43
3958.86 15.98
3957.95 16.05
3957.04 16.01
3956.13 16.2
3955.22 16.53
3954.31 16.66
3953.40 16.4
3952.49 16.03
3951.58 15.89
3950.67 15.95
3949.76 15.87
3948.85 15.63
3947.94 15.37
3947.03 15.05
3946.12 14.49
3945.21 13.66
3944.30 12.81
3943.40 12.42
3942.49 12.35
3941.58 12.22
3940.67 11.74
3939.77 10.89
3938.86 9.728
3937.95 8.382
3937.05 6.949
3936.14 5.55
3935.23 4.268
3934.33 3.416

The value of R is -0.057 mag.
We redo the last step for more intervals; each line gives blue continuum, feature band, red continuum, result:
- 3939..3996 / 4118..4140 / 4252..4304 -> -0.21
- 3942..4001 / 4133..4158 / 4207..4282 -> -0.14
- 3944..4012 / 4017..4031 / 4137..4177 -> -0.16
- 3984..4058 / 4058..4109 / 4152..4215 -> 0.04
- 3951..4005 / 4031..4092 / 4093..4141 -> -0.08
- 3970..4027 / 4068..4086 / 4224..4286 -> -0.06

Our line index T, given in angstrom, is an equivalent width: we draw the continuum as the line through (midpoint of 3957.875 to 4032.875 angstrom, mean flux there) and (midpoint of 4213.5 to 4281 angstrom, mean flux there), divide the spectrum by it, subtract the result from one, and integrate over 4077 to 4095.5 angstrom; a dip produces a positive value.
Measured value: -2.4 angstrom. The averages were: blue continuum 16.4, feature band 19.2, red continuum 18.1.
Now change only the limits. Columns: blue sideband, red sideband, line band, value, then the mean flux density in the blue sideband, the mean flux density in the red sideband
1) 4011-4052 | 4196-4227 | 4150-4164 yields -0.68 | 18.6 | 18.4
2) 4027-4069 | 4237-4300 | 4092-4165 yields -3.19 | 18.2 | 17.7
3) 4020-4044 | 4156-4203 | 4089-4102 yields 0.82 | 18.8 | 18.8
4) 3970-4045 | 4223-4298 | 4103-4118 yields -0.90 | 17.8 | 17.7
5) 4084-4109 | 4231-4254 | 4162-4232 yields -1.89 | 17.6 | 18.3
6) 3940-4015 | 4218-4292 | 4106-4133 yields -4.24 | 15.4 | 17.9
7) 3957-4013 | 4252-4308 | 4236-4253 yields -1.36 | 15.5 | 17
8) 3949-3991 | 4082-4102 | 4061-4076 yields -0.82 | 14.1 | 18.2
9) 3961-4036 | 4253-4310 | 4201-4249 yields -4.57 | 16.5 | 16.8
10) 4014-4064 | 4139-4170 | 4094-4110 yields 2.23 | 18.5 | 19.5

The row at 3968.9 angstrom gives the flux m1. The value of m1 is 4.171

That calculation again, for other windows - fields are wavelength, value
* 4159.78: 20.09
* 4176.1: 18.72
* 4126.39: 18.98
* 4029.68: 18.14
